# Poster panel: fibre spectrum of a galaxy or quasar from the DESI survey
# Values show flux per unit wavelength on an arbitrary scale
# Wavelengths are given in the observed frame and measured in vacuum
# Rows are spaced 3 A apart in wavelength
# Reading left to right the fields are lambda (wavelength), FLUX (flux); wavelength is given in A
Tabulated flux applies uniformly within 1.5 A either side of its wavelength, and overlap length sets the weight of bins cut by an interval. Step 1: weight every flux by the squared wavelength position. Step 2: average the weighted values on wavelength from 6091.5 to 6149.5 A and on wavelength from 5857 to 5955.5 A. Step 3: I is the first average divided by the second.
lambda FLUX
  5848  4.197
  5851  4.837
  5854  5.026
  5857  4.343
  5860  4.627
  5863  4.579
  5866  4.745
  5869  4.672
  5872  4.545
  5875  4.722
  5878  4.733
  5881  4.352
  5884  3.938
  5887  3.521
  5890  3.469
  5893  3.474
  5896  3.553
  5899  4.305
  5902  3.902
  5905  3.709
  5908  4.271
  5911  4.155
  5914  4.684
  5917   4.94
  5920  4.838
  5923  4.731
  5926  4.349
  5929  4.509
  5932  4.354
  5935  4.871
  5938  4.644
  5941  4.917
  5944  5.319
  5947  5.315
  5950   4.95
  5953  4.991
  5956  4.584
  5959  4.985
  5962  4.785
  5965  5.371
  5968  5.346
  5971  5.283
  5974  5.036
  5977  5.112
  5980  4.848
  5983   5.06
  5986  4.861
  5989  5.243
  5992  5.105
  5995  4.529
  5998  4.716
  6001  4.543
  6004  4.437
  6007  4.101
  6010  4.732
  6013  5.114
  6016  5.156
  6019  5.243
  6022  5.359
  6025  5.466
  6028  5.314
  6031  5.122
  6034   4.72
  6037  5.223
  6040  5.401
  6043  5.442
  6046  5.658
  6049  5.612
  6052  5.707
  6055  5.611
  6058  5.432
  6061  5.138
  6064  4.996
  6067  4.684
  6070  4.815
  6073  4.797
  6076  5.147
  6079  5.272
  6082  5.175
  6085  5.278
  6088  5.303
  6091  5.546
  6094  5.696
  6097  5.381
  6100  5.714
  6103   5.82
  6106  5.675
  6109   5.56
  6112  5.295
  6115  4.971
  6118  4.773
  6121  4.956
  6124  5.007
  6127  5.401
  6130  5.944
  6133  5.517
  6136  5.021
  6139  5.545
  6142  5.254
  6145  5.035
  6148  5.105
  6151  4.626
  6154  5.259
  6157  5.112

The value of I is 1.29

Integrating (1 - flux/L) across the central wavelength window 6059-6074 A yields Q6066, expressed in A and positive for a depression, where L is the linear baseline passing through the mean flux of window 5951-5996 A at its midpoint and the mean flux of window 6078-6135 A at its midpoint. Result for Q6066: 1.0 A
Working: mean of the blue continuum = 5.01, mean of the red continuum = 5.38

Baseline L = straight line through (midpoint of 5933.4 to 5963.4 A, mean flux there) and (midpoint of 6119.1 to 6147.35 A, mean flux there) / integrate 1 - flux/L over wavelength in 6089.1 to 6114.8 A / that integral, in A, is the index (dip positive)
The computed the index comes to -1.60 A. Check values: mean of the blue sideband 4.93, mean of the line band 5.55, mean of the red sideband 5.28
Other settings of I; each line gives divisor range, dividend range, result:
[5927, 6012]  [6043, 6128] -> 1.13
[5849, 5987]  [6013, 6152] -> 1.21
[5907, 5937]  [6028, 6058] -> 1.23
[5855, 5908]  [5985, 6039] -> 1.23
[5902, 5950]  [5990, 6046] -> 1.12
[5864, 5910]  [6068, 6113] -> 1.39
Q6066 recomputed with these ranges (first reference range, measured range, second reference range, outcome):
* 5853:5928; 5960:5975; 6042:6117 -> -1.3 A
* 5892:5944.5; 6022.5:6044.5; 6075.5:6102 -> -0.7 A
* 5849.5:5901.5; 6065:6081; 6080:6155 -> 0.6 A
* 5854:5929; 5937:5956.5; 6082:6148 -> -1.8 A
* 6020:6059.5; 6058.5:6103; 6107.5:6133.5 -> 0.7 A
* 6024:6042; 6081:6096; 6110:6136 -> -0.5 A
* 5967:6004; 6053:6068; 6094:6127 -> -0.1 A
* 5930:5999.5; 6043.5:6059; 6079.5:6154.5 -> -1.3 A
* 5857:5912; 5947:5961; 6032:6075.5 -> -0.9 A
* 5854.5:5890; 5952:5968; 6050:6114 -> -0.6 A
